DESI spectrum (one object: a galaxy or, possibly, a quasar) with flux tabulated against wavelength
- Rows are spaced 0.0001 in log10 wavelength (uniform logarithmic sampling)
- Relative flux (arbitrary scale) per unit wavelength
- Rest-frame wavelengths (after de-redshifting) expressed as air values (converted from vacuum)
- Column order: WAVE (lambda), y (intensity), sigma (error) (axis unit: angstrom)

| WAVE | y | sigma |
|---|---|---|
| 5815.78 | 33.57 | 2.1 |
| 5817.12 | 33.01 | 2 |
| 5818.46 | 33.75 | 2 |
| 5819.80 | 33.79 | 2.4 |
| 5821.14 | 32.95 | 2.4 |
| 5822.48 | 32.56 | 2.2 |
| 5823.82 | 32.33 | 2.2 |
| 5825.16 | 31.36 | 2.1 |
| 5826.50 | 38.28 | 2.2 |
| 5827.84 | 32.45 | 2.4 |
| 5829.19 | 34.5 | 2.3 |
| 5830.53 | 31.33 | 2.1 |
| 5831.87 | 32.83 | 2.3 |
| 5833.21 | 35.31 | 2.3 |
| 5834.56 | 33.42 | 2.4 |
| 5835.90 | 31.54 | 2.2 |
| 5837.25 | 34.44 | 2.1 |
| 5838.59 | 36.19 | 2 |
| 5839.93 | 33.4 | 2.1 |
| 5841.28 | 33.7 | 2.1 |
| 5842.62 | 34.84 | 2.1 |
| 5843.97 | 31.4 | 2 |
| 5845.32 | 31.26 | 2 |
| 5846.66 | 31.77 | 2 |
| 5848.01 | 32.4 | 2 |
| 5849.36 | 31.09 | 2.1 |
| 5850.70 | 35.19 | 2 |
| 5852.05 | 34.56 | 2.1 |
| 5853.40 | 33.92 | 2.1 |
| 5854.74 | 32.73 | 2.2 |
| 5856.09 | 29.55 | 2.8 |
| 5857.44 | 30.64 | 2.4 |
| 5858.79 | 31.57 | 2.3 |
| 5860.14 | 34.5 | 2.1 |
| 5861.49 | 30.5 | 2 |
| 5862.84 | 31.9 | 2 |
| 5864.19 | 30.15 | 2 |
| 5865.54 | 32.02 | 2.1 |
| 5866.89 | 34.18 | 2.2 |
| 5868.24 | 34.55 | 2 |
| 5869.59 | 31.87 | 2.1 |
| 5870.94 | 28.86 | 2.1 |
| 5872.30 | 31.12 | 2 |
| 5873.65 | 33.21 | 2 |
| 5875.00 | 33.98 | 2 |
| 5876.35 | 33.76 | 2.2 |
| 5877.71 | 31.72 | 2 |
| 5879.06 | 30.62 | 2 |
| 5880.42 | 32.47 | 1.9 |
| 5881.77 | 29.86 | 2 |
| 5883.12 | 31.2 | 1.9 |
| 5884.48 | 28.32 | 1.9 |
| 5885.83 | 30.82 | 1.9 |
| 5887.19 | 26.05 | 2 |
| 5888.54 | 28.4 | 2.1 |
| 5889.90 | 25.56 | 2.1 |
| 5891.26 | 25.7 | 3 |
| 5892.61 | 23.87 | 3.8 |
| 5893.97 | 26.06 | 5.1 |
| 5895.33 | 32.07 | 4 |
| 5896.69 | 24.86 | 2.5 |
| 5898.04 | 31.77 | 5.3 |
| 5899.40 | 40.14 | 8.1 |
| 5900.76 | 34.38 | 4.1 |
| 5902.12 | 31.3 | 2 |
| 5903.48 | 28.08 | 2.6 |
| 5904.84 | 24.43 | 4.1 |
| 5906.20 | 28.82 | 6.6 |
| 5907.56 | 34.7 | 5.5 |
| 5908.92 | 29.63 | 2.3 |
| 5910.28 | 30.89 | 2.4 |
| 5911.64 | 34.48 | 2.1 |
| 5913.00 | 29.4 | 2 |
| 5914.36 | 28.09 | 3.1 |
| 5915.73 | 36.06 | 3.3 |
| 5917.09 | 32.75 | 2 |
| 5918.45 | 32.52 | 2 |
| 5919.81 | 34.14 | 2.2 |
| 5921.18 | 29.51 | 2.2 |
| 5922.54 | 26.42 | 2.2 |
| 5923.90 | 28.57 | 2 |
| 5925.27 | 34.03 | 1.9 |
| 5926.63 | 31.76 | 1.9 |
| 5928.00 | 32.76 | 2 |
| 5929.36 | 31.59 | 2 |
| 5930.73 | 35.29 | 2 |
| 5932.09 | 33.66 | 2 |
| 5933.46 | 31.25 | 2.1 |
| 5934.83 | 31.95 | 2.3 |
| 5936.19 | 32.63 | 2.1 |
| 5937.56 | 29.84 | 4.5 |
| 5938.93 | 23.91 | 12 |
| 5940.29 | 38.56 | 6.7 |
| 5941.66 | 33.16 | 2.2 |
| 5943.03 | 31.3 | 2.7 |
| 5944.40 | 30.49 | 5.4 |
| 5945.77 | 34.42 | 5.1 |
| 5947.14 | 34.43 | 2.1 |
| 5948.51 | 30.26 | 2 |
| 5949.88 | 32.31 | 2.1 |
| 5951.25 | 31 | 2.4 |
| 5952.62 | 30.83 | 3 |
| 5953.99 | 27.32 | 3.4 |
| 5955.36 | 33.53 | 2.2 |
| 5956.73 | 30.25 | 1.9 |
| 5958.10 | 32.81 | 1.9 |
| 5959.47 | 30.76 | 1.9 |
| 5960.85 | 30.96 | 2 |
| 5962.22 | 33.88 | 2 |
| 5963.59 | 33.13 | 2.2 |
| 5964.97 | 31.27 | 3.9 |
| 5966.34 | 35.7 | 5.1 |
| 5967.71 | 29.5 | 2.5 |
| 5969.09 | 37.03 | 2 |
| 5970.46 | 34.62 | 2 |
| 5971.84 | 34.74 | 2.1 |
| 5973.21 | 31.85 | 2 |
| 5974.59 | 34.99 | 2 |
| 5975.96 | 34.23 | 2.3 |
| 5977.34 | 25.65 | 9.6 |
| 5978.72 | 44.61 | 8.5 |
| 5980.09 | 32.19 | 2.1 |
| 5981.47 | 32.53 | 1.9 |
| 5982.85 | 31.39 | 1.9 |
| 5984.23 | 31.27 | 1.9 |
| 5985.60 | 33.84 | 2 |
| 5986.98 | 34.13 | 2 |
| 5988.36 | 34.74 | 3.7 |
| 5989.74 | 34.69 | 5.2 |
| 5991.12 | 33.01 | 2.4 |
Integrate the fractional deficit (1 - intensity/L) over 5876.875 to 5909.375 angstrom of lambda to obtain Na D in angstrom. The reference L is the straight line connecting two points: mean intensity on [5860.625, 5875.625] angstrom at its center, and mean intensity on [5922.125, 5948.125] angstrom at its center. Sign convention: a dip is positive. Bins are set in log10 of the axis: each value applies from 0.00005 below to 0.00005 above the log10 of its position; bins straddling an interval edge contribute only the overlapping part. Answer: 2.4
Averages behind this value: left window 32.1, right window 31.9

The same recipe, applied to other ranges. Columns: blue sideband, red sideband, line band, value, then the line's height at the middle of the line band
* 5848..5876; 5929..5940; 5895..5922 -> 0.4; 31.8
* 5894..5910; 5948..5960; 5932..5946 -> -0.4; 30.9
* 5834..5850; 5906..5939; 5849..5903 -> 2.1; 32.4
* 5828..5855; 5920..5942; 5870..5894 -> 2.1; 32.5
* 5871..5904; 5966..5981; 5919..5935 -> 0.1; 32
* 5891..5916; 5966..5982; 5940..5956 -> 0.2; 32.6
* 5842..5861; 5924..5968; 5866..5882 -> 0.1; 32.4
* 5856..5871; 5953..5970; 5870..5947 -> 2.6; 32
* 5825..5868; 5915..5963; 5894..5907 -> 0.7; 32.3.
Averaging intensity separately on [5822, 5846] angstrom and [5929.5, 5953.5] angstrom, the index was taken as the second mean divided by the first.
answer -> 0.96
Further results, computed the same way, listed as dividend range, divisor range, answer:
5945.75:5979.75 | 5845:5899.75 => 1.06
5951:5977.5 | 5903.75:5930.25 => 1.04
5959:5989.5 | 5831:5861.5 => 1.01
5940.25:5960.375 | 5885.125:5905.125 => 1.10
